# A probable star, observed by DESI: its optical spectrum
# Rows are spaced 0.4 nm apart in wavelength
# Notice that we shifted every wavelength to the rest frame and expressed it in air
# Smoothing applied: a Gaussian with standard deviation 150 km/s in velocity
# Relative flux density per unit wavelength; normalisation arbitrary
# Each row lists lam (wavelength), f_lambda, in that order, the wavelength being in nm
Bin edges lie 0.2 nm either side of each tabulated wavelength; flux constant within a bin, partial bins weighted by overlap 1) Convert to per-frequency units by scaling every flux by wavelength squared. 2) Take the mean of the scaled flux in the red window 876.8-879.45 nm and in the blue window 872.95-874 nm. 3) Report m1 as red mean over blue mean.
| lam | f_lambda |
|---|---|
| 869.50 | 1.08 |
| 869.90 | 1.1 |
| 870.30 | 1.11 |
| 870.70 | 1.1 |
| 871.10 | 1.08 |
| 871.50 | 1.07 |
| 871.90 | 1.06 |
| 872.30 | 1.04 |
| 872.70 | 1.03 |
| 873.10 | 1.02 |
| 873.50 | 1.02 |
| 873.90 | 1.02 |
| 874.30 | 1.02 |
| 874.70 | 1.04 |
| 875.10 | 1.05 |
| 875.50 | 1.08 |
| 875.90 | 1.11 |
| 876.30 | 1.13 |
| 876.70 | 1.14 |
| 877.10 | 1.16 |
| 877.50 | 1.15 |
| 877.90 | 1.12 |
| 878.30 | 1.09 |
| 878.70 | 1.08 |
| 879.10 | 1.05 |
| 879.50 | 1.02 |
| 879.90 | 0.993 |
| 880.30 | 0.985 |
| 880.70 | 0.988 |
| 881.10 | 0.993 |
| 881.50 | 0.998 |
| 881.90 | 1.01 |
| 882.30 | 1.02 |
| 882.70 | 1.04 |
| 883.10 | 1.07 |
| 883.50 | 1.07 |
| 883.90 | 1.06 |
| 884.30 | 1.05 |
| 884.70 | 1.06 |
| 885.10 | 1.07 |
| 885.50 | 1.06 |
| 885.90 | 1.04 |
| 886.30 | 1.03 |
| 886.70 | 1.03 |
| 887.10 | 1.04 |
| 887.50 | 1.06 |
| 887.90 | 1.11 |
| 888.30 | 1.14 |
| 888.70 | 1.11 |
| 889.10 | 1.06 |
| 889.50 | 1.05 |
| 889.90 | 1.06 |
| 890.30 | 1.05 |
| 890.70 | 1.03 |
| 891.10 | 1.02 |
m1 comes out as 1.09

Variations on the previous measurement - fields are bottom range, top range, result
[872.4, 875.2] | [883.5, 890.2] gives 1.07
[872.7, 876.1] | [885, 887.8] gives 1.03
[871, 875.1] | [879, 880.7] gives 0.98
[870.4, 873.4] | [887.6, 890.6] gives 1.06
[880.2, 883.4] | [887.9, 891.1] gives 1.07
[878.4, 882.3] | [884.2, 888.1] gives 1.05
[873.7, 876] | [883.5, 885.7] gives 1.03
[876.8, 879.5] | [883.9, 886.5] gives 0.97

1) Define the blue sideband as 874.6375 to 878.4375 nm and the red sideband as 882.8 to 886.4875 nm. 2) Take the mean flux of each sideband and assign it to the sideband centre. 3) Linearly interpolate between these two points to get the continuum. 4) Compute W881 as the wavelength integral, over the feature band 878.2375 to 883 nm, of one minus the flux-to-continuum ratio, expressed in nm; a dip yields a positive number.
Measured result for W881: 0.271 nm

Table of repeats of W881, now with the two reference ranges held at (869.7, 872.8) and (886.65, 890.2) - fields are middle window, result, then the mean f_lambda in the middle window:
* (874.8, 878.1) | -0.123 nm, 1.12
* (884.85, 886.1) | 0.021 nm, 1.06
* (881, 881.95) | 0.066 nm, 1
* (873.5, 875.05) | 0.068 nm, 1.03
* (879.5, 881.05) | 0.118 nm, 0.993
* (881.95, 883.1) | 0.043 nm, 1.03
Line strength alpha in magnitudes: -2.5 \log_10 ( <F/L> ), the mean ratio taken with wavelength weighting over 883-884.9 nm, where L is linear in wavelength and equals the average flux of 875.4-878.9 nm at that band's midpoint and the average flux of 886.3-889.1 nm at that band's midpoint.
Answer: 0.03 mag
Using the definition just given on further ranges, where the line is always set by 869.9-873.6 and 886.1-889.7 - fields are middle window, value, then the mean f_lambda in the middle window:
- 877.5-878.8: -0.041 mag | 1.11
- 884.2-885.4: 0.008 mag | 1.06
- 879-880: 0.047 mag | 1.02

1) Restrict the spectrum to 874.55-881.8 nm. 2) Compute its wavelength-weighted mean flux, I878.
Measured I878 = 1.06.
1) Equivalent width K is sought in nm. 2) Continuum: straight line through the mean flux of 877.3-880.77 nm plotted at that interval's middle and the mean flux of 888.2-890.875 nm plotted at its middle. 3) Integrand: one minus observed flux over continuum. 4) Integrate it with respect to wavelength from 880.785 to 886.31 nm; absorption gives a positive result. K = 0.11 nm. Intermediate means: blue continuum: 1.06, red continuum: 1.07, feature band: 1.04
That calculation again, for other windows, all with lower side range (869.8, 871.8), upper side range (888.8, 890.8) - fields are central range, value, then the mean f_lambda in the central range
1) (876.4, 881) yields 0.02 nm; 1.07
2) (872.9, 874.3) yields 0.08 nm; 1.02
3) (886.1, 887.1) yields 0.03 nm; 1.03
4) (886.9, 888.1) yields -0.01 nm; 1.07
